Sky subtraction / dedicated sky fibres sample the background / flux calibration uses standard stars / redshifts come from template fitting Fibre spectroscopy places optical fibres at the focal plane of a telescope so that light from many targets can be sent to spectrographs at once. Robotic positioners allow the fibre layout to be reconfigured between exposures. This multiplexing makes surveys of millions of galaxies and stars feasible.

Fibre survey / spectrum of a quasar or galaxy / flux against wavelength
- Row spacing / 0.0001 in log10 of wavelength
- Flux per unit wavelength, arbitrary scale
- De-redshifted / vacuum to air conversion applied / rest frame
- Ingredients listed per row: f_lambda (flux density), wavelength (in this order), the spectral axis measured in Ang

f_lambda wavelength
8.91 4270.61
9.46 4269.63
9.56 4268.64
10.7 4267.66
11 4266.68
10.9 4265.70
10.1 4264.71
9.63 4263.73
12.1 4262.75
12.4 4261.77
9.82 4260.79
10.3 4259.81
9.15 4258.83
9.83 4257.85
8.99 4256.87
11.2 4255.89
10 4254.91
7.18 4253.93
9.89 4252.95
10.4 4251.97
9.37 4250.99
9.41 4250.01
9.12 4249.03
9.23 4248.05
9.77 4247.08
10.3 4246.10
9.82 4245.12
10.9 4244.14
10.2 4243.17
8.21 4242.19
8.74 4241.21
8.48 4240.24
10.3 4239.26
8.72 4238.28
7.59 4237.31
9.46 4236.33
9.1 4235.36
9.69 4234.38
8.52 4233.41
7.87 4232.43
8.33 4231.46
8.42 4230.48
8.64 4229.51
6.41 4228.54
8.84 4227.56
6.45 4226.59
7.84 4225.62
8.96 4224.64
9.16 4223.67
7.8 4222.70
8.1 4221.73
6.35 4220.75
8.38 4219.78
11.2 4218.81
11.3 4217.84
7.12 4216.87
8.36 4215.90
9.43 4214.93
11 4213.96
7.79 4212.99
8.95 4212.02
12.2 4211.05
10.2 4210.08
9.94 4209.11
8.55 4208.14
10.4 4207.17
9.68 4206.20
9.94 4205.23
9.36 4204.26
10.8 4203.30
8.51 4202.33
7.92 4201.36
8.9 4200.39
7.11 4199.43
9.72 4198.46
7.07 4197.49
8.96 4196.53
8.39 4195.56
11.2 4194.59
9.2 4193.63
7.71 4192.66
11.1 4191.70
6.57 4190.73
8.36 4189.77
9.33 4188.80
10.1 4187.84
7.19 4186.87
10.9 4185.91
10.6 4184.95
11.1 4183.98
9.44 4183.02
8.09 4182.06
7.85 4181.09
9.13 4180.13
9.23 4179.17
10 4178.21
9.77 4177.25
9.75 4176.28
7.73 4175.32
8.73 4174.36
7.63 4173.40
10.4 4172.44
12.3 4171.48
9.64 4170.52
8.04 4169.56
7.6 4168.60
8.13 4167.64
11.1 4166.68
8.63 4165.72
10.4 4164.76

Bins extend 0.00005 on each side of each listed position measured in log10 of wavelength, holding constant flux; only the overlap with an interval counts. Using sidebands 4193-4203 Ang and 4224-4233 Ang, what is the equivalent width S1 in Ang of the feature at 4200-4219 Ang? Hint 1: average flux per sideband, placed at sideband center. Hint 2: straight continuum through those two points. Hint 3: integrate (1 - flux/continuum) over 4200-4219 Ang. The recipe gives -2.5 Ang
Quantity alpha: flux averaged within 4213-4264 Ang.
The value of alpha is 9.18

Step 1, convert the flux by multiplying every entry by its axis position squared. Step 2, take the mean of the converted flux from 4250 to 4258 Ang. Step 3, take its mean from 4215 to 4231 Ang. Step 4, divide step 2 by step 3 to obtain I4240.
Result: 1.16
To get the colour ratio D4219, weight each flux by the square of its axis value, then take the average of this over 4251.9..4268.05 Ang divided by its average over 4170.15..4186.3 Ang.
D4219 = 1.11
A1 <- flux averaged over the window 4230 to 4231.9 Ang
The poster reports 8.35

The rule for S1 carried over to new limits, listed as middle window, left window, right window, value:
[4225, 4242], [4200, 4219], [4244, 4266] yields 2.3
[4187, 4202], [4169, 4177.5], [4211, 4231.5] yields 0.4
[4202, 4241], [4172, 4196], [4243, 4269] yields 2.7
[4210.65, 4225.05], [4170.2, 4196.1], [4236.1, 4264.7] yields 0.7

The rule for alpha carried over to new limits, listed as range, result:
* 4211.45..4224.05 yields 8.86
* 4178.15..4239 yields 8.96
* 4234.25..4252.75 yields 9.41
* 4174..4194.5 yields 9.18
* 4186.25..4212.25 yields 9.17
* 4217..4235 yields 8.44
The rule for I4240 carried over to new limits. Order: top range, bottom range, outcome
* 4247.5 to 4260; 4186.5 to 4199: 1.11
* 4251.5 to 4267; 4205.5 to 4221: 1.10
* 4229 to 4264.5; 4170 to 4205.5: 1.06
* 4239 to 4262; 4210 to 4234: 1.13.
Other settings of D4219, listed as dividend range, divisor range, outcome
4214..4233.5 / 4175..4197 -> 0.93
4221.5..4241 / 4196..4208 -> 0.95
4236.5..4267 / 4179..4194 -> 1.11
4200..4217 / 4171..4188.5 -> 1.01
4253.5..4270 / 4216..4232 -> 1.24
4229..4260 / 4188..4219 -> 1.02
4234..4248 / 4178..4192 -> 1.04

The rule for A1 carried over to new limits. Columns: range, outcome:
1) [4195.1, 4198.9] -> 8.52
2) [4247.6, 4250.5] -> 9.24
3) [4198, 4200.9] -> 8.57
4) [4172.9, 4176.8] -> 8.47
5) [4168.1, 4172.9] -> 9.59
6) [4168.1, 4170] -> 7.82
